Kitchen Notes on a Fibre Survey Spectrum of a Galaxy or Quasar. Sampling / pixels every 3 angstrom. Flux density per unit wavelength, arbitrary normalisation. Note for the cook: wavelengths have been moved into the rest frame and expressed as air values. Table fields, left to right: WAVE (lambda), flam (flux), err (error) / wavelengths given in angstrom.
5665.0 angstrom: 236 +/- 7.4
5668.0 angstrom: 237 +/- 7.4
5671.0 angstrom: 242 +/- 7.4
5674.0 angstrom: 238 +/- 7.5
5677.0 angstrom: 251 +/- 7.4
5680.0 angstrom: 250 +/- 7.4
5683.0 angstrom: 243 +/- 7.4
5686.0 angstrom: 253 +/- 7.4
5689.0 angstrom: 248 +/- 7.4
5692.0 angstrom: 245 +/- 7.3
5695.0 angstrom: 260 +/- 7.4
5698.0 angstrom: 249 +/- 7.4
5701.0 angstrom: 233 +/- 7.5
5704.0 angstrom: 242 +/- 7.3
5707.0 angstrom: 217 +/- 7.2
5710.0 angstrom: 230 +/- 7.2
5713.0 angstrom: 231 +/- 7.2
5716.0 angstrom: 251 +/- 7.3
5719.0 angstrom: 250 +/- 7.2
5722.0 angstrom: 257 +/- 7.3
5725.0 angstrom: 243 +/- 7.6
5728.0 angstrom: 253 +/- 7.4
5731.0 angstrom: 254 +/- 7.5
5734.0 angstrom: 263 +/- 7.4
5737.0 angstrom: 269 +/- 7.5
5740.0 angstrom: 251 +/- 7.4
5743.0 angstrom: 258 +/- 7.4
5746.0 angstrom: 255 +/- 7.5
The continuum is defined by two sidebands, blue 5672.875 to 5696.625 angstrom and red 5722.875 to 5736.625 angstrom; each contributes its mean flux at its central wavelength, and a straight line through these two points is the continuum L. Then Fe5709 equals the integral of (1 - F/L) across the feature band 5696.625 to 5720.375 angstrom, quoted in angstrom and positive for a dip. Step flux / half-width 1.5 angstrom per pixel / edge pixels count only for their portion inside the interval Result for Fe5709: 1.3 angstrom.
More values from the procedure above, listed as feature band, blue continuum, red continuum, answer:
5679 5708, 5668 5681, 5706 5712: -1.4 angstrom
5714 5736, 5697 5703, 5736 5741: 0.0 angstrom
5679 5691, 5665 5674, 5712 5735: -0.3 angstrom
